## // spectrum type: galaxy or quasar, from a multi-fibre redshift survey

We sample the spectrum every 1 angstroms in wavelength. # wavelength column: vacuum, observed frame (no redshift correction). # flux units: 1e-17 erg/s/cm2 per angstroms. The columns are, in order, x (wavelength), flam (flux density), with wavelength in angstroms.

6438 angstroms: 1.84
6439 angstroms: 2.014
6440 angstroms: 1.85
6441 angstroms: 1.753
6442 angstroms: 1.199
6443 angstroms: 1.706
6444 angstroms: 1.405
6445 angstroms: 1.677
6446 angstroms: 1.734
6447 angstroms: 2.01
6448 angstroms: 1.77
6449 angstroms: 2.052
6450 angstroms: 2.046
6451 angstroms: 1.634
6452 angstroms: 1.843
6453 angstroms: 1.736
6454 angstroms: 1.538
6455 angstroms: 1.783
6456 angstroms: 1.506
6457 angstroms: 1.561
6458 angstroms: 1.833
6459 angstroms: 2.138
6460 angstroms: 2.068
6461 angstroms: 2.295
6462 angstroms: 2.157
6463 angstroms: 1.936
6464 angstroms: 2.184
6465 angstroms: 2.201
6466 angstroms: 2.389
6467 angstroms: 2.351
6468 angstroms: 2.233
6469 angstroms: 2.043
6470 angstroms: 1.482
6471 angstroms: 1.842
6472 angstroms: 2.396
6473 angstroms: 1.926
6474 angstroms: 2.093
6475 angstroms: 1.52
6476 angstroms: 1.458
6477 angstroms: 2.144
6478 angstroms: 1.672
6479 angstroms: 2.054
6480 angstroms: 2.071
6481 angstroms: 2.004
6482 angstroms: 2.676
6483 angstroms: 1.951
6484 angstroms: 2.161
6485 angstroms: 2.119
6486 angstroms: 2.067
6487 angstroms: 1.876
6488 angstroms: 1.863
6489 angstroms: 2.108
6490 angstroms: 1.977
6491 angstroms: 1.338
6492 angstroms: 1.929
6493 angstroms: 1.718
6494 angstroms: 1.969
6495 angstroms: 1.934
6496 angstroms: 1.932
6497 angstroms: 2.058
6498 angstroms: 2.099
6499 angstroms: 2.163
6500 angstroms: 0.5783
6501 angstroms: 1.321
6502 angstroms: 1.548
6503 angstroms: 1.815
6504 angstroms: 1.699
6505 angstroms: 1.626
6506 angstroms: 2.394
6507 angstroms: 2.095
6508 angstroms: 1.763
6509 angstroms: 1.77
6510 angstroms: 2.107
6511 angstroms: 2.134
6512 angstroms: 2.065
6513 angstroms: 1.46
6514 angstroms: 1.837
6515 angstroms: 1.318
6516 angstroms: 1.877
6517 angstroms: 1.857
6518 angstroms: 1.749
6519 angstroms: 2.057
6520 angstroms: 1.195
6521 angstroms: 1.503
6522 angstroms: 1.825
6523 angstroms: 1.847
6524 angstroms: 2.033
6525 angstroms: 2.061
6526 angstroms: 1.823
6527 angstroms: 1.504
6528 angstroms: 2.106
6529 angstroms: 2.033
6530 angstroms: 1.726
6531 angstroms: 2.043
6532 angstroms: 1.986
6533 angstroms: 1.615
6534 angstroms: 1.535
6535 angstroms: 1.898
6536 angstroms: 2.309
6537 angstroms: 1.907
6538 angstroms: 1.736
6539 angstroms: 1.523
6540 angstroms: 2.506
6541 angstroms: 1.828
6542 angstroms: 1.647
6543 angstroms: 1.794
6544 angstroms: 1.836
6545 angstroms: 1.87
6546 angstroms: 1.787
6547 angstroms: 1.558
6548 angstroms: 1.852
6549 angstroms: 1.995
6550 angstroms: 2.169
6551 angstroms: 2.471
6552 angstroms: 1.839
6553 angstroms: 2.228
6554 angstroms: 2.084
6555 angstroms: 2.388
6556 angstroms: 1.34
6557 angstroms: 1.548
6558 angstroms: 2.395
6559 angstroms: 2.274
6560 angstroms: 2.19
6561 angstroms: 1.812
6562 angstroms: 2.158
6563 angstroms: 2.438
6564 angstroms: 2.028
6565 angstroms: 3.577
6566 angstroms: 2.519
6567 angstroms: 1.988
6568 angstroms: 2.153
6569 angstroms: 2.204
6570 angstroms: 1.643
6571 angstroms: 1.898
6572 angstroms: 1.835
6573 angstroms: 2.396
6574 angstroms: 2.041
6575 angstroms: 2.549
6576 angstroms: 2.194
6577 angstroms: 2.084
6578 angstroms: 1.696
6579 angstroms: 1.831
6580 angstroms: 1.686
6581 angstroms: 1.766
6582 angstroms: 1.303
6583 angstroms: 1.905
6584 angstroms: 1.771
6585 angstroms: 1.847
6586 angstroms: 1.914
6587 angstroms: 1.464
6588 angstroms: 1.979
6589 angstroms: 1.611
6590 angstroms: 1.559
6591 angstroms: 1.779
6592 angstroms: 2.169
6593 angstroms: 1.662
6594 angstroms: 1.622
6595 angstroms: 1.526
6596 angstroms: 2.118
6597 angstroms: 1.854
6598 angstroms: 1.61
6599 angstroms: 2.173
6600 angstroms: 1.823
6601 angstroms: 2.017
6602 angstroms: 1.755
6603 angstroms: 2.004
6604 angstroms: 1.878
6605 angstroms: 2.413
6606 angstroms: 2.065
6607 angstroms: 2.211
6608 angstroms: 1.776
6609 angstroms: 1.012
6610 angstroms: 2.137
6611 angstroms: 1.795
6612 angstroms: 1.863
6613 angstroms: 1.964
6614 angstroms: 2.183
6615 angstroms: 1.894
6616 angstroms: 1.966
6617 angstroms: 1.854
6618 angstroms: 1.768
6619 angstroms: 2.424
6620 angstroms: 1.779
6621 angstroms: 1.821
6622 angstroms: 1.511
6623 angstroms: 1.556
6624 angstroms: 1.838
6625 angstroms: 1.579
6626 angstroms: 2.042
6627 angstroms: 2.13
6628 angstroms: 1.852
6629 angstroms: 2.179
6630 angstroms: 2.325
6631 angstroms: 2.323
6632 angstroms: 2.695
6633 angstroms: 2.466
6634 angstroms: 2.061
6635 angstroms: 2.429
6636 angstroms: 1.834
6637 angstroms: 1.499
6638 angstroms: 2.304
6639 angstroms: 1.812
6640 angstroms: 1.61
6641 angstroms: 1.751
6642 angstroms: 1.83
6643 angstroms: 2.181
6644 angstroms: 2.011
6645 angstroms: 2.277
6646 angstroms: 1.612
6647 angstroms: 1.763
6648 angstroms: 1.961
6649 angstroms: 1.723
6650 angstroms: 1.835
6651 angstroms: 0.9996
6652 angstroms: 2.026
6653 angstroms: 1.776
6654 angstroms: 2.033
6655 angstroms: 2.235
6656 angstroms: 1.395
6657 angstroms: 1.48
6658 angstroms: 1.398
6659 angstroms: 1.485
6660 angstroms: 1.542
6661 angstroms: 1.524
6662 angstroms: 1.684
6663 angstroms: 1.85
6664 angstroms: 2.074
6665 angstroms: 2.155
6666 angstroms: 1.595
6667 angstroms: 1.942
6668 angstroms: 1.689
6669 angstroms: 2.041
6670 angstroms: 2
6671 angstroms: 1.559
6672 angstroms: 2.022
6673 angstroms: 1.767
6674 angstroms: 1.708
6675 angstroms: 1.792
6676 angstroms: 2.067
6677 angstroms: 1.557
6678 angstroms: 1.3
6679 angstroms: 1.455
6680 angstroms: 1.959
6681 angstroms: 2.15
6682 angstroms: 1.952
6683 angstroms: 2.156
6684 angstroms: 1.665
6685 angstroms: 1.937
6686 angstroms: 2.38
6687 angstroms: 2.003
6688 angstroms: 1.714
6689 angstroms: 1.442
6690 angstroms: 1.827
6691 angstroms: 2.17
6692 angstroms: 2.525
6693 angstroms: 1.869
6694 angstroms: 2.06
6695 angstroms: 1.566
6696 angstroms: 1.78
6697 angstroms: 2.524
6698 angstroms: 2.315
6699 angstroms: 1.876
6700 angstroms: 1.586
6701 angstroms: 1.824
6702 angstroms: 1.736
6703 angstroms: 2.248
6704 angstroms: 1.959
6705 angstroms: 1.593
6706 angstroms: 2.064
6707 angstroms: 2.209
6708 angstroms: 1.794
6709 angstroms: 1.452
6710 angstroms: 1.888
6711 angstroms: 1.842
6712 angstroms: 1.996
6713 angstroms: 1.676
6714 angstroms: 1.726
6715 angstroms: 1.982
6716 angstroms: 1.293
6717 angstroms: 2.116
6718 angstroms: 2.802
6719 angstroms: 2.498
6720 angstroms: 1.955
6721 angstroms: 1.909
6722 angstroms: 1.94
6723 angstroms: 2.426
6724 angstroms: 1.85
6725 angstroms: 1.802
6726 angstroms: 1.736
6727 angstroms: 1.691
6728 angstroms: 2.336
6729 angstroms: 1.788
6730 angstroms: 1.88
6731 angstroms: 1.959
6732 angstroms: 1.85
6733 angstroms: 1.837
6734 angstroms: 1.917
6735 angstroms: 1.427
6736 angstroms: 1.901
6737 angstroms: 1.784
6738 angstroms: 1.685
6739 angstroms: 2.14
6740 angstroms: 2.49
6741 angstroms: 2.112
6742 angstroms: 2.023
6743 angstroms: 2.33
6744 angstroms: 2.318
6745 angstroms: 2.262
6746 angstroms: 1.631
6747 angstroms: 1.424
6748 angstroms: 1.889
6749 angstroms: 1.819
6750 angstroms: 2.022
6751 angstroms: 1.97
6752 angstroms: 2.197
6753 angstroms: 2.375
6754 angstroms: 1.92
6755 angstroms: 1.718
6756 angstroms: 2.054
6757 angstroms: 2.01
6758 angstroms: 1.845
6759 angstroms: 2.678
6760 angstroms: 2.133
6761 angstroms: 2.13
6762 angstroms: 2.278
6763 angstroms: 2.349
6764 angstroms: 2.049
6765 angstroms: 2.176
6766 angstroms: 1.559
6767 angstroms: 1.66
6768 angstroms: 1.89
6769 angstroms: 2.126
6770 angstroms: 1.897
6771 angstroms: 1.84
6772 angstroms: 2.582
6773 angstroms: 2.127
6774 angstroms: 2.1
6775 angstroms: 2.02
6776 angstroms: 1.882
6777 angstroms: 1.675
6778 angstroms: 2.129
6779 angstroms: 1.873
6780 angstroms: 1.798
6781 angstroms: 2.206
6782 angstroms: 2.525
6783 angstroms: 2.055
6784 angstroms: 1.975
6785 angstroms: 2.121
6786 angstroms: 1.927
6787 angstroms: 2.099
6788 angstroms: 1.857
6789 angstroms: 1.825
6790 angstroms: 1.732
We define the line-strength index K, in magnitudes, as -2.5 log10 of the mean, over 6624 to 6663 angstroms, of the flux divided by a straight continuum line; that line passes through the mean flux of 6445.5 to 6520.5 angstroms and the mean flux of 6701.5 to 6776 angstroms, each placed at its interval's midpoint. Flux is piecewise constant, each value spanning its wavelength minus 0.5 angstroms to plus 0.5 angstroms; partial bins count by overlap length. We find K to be 0.04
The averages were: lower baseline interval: 1.89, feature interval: 1.88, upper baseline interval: 1.98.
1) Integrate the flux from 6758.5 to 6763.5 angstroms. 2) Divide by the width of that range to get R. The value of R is 2.31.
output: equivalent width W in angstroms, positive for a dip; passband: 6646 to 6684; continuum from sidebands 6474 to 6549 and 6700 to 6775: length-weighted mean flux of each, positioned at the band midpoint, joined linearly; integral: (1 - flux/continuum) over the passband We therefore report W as 3.26 angstroms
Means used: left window 1.85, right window 1.98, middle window 1.77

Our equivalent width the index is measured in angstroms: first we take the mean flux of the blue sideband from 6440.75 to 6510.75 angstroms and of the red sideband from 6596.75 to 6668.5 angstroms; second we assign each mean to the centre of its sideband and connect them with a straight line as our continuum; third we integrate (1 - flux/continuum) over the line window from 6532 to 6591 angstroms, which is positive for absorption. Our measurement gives -2.36 angstroms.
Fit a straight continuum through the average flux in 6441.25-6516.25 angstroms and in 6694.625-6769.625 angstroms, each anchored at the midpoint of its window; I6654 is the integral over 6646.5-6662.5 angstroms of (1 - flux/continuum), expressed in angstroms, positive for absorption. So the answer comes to 2.2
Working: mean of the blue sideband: 1.88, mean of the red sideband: 1.97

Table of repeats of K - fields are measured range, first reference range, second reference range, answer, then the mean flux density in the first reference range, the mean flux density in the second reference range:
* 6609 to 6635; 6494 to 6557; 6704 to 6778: -0.05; 1.85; 1.98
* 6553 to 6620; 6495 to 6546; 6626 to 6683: -0.07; 1.82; 1.87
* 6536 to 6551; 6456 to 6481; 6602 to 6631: 0.04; 1.99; 1.93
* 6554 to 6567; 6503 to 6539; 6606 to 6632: -0.18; 1.84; 1.93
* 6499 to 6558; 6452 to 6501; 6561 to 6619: 0.06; 1.93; 1.95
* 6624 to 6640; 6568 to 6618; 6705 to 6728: -0.10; 1.89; 1.94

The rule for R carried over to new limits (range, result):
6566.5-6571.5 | 1.98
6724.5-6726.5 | 1.77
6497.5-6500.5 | 1.61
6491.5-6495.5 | 1.89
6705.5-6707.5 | 2.14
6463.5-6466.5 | 2.26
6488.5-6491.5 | 1.81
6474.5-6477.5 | 1.71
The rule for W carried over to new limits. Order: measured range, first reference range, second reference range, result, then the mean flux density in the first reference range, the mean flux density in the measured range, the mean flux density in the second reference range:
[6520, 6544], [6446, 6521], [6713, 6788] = 0.82 angstroms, 1.89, 1.85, 2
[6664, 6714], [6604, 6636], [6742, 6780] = 3.03 angstroms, 1.99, 1.89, 2.02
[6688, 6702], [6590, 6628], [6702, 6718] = -0.40 angstroms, 1.88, 1.93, 1.88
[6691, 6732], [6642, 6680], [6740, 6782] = -1.01 angstroms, 1.77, 1.95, 2.04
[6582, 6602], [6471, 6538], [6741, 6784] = 1.33 angstroms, 1.87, 1.8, 2.04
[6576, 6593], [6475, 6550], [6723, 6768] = 1.01 angstroms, 1.86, 1.78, 1.98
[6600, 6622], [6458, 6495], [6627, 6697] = -0.01 angstroms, 2.01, 1.92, 1.89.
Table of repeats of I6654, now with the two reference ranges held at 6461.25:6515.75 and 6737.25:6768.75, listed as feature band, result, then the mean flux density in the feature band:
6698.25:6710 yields 0.89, 1.86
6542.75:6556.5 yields 0.01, 1.95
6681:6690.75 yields 0.43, 1.92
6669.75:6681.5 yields 1.34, 1.77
